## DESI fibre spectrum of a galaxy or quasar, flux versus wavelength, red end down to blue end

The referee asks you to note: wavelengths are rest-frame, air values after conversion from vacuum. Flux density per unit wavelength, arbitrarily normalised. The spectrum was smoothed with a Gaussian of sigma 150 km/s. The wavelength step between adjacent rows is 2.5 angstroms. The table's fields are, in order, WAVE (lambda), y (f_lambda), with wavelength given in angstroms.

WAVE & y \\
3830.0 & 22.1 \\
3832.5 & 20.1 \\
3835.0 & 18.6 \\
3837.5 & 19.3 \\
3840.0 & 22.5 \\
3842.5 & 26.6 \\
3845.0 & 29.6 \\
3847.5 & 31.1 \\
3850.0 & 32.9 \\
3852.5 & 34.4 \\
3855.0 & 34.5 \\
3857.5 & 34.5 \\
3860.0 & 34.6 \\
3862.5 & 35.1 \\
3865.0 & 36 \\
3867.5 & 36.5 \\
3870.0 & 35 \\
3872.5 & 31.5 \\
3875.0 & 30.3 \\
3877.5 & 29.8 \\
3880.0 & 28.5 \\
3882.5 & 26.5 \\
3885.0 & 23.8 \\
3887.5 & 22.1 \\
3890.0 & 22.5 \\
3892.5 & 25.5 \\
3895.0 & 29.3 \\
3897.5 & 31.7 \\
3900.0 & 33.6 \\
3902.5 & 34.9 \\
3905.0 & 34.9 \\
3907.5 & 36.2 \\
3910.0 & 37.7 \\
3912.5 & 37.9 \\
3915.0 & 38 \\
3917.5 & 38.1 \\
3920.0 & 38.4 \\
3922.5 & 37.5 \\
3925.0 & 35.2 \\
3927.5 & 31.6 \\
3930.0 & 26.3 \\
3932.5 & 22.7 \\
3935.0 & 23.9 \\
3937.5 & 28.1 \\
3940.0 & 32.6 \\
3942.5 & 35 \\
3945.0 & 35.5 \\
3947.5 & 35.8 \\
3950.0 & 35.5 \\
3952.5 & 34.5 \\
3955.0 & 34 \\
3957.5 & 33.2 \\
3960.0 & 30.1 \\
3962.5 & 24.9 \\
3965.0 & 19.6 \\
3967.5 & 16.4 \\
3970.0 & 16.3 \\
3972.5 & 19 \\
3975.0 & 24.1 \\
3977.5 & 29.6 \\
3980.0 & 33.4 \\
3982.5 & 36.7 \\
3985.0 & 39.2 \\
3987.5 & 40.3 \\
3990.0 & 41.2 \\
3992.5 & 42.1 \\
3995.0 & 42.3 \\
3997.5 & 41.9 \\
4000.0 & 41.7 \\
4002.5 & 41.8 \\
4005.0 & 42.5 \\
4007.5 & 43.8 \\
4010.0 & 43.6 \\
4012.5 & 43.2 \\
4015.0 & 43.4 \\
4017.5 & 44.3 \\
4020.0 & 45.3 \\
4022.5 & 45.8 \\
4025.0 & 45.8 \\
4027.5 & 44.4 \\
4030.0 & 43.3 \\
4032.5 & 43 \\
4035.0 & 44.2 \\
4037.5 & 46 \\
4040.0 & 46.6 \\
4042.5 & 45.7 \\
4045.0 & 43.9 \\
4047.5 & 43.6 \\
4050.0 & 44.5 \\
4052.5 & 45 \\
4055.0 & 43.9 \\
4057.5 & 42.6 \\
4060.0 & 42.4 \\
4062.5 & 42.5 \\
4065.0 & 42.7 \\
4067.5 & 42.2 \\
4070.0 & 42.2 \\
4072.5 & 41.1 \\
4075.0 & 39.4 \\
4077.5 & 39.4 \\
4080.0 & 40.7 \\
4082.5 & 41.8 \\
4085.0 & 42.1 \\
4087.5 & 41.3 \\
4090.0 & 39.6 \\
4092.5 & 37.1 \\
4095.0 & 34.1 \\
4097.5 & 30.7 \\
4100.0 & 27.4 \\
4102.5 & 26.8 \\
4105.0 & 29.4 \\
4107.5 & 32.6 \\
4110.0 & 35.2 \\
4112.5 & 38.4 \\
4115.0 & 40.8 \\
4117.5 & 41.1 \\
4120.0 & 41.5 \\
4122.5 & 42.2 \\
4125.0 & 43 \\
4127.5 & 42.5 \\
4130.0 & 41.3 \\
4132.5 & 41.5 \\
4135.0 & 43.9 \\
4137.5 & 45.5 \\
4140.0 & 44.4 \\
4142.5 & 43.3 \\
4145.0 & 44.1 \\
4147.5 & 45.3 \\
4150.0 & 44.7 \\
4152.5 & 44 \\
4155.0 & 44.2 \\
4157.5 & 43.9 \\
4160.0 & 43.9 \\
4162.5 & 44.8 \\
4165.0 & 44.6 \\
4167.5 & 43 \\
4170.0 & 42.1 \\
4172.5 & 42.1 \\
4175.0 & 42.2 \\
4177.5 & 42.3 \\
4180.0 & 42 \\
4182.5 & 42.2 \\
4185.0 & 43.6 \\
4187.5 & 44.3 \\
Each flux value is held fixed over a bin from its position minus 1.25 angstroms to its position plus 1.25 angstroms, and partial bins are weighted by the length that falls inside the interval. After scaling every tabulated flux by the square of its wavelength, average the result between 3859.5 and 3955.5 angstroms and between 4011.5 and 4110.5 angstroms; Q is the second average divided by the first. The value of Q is 1.37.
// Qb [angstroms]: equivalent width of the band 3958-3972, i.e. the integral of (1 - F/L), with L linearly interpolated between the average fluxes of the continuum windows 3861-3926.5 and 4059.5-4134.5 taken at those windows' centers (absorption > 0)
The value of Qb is 5.1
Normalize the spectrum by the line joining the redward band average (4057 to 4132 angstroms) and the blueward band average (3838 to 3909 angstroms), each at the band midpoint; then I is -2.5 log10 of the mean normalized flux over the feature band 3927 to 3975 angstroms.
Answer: 0.20 mag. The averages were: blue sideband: 30.8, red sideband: 38.8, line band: 28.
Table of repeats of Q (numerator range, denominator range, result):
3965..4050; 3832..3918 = 1.37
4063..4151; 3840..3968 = 1.40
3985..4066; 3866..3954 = 1.44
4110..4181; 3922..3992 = 1.54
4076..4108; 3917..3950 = 1.19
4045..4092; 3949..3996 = 1.42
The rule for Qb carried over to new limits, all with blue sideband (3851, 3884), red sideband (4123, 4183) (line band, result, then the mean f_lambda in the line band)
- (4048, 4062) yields -1.37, 43.6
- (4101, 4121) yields 3.01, 35.5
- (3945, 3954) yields 0.14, 35.3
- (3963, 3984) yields 6.96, 24.6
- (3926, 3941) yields 3.26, 27.6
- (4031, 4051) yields -2.78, 44.7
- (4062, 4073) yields -0.54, 42.2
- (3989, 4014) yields -3.09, 42.4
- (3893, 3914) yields -0.06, 34.2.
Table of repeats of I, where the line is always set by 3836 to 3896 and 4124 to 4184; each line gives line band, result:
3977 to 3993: -0.069 mag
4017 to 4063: -0.171 mag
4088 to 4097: 0.103 mag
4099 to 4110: 0.348 mag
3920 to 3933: 0.021 mag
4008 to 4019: -0.190 mag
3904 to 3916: -0.165 mag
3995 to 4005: -0.165 mag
